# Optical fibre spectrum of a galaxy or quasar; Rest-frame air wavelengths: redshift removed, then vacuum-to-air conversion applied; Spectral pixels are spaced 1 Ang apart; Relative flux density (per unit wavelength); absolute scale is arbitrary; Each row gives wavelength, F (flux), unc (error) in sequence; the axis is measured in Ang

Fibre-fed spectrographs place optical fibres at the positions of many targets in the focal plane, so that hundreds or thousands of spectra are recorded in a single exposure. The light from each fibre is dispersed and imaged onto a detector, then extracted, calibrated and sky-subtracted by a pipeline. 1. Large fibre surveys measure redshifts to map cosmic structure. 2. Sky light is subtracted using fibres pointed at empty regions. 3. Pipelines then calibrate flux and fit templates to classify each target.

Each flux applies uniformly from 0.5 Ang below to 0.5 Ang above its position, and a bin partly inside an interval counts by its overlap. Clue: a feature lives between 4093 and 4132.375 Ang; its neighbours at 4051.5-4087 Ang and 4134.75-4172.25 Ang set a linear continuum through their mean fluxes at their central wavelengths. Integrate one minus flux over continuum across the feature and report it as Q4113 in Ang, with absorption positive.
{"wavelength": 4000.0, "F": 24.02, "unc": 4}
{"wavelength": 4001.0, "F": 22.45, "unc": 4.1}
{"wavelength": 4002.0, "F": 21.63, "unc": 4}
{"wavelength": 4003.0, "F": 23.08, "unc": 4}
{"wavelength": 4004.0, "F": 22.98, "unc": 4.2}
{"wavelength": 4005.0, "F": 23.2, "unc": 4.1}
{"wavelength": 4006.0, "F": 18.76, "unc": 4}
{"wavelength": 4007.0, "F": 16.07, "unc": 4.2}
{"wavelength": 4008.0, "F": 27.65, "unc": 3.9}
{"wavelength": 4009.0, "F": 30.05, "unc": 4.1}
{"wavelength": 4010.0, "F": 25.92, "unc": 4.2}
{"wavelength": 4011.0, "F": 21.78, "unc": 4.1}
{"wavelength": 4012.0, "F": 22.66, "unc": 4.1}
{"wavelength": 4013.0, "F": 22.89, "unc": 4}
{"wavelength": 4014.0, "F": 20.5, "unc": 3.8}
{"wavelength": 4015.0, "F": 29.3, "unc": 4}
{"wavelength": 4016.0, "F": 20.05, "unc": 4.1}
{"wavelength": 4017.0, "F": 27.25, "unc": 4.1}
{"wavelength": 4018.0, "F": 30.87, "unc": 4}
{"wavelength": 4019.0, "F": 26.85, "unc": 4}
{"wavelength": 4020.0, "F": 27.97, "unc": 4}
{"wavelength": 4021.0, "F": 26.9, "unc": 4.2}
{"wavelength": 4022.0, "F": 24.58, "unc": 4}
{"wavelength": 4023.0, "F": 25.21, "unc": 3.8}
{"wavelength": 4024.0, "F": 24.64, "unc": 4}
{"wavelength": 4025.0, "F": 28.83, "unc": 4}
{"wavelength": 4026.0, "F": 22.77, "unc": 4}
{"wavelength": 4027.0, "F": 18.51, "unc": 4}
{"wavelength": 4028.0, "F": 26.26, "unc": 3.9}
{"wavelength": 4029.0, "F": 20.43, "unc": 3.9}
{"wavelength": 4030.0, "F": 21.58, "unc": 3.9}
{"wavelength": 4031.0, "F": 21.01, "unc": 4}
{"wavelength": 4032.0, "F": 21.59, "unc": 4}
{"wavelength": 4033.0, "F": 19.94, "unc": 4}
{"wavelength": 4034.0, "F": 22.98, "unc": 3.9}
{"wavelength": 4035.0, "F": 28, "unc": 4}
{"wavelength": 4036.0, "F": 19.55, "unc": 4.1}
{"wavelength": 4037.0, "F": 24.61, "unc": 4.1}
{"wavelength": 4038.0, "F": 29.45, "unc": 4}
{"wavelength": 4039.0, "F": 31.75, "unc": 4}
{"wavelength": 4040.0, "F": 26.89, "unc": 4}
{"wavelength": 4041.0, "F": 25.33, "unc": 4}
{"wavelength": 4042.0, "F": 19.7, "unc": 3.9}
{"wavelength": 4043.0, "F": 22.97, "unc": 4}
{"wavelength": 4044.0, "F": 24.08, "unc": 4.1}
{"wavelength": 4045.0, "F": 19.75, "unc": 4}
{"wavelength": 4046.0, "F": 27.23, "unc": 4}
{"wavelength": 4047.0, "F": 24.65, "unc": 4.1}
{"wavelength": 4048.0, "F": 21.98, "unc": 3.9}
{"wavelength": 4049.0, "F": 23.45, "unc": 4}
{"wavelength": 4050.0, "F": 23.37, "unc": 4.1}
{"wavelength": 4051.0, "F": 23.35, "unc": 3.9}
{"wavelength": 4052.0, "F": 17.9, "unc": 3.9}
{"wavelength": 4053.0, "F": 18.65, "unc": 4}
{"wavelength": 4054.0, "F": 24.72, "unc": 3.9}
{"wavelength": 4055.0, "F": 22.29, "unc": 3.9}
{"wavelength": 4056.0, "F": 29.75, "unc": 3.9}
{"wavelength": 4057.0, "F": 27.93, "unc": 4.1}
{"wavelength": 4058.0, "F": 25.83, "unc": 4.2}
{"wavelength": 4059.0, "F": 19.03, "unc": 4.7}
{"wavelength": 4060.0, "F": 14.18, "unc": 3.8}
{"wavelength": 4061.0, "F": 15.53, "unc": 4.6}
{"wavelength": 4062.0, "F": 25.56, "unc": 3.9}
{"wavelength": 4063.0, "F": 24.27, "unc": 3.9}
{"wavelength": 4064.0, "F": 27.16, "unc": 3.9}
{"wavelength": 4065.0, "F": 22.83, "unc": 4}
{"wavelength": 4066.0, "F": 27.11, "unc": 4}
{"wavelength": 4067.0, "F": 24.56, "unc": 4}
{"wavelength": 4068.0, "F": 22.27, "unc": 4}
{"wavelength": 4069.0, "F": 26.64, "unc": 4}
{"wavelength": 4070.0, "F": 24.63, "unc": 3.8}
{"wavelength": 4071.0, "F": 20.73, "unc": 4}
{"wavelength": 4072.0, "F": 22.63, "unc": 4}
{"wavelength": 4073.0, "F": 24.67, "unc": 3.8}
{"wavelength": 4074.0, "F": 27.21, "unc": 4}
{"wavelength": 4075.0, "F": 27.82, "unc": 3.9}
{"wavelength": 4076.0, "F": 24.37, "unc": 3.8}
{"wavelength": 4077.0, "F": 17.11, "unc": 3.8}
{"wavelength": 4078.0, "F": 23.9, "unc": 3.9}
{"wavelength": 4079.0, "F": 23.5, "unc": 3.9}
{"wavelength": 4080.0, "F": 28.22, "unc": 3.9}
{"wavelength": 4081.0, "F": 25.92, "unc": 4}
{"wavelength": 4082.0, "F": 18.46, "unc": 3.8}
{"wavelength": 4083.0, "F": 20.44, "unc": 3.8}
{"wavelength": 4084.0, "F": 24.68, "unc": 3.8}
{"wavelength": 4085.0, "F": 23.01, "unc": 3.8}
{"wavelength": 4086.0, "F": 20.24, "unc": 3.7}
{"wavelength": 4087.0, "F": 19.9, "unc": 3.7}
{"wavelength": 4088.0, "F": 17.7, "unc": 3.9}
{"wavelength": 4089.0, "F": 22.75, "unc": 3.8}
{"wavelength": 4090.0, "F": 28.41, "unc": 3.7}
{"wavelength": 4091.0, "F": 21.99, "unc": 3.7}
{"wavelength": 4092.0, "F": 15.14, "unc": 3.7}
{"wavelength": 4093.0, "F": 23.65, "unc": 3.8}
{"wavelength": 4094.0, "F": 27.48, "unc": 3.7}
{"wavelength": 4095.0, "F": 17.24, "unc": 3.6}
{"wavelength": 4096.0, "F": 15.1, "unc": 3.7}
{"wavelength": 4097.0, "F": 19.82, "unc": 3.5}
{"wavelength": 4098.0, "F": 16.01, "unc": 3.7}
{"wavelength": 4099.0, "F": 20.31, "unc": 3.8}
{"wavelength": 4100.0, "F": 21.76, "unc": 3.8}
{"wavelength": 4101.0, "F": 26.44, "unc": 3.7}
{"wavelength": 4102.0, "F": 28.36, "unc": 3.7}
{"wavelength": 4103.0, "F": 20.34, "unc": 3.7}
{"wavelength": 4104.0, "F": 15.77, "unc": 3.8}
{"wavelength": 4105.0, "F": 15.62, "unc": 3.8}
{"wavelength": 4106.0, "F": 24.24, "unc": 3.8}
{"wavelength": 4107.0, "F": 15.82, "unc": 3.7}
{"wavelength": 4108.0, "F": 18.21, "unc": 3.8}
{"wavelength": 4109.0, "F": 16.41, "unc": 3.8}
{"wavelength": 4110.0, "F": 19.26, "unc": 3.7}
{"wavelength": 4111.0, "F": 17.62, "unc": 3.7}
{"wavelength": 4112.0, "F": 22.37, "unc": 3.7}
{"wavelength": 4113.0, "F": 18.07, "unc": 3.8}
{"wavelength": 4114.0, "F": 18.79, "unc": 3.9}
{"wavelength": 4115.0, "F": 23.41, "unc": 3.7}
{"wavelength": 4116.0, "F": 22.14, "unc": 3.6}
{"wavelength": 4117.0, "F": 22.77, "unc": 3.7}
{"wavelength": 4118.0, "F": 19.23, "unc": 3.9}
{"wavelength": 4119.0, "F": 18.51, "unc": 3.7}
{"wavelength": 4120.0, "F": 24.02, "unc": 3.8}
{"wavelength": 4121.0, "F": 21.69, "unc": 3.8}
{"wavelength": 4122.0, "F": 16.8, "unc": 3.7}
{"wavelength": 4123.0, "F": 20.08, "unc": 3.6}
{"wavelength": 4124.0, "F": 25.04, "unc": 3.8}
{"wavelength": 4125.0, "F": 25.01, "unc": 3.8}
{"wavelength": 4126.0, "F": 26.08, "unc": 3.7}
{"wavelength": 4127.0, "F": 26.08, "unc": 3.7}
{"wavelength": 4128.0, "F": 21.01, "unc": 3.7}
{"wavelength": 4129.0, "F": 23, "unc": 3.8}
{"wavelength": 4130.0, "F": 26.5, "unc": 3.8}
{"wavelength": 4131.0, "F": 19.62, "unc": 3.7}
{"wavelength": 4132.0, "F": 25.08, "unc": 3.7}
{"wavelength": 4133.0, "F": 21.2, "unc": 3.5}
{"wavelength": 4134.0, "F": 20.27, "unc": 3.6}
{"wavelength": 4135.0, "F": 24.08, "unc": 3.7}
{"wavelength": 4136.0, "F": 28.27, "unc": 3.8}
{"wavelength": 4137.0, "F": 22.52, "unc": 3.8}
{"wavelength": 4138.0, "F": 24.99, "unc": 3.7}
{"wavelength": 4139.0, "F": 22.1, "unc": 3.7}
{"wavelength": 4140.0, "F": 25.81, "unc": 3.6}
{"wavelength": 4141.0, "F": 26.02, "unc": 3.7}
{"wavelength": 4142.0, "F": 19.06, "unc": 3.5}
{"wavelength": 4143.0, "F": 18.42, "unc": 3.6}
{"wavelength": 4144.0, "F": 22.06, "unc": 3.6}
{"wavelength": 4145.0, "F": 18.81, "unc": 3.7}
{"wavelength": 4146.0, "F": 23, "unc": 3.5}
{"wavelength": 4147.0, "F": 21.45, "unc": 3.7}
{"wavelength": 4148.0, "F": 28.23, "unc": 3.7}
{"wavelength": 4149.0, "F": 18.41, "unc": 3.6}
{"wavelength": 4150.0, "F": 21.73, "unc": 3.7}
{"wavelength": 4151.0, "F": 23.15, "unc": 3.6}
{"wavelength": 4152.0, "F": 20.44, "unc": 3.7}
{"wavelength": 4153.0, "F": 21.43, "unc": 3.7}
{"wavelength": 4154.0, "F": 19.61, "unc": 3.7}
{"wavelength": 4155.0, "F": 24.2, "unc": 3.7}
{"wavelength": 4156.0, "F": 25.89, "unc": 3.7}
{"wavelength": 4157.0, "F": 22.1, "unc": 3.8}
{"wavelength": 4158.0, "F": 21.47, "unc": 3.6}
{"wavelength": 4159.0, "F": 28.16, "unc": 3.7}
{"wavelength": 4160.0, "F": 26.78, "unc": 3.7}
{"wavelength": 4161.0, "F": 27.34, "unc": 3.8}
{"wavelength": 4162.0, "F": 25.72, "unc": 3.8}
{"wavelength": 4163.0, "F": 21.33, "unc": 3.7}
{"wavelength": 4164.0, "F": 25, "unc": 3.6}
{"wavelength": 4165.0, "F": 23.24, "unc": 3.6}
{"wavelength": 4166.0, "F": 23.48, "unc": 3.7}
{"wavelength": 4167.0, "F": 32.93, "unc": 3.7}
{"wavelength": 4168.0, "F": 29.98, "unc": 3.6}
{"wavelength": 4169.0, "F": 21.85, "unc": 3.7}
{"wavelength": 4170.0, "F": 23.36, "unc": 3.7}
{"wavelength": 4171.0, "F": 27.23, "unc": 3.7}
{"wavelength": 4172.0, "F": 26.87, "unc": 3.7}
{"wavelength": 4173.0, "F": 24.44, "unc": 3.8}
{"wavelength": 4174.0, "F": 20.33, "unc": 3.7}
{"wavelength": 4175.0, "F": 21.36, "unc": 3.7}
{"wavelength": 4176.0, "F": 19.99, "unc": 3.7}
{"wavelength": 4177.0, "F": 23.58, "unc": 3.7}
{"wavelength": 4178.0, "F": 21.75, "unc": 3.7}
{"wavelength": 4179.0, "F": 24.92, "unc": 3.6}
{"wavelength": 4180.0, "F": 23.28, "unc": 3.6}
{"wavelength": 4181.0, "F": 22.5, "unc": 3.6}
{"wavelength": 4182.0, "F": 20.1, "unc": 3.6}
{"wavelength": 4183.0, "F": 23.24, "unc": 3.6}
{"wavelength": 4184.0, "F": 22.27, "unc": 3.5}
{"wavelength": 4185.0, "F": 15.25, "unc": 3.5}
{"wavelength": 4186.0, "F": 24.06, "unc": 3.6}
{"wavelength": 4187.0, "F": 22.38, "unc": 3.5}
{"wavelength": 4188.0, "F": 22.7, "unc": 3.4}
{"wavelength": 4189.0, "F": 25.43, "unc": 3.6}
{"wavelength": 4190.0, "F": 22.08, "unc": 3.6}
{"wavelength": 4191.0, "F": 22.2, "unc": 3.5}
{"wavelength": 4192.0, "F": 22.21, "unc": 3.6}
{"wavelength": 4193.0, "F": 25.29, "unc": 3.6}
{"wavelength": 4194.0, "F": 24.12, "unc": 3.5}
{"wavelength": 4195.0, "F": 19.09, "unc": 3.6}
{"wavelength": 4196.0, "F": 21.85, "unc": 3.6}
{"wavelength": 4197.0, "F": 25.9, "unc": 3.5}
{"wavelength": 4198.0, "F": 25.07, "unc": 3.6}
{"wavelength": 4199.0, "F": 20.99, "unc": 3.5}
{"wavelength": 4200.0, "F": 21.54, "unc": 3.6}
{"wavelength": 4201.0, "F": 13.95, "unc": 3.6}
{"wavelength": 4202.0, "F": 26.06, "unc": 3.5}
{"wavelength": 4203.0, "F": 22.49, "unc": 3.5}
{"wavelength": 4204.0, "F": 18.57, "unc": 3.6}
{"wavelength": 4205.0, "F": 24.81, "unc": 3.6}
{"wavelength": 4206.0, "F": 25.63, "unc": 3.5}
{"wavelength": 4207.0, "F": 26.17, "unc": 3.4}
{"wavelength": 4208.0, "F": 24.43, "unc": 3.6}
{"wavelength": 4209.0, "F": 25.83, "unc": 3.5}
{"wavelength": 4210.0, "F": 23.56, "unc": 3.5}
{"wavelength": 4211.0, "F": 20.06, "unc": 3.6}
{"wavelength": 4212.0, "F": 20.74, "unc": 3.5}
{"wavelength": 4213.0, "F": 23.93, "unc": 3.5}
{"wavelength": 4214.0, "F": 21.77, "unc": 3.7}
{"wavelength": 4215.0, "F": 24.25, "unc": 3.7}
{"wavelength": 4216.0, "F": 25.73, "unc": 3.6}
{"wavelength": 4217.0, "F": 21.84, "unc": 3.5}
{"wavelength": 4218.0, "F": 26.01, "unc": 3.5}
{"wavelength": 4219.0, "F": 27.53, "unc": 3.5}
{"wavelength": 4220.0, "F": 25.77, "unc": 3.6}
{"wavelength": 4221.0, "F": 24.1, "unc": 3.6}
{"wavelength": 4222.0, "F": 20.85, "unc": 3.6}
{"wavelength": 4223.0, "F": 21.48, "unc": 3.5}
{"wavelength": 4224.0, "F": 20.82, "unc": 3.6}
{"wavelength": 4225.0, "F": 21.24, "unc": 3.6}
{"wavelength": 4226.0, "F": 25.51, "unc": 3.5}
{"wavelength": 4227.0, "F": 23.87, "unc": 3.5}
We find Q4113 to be 4.1 Ang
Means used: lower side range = 23.2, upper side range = 23.8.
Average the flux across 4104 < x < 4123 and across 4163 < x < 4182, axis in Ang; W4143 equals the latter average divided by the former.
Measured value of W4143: 1.22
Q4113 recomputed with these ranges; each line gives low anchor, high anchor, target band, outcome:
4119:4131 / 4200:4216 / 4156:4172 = -1.8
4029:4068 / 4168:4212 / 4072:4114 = 3.4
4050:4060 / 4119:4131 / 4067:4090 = -0.4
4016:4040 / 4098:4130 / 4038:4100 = 0.4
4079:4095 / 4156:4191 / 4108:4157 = 2.3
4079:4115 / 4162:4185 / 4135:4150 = -0.2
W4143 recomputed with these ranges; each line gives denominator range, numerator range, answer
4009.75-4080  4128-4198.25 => 0.97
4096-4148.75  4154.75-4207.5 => 1.08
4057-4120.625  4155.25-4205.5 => 1.07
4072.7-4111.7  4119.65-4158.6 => 1.06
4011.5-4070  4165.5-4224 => 0.97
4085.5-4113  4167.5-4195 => 1.14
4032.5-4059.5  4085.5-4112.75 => 0.85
